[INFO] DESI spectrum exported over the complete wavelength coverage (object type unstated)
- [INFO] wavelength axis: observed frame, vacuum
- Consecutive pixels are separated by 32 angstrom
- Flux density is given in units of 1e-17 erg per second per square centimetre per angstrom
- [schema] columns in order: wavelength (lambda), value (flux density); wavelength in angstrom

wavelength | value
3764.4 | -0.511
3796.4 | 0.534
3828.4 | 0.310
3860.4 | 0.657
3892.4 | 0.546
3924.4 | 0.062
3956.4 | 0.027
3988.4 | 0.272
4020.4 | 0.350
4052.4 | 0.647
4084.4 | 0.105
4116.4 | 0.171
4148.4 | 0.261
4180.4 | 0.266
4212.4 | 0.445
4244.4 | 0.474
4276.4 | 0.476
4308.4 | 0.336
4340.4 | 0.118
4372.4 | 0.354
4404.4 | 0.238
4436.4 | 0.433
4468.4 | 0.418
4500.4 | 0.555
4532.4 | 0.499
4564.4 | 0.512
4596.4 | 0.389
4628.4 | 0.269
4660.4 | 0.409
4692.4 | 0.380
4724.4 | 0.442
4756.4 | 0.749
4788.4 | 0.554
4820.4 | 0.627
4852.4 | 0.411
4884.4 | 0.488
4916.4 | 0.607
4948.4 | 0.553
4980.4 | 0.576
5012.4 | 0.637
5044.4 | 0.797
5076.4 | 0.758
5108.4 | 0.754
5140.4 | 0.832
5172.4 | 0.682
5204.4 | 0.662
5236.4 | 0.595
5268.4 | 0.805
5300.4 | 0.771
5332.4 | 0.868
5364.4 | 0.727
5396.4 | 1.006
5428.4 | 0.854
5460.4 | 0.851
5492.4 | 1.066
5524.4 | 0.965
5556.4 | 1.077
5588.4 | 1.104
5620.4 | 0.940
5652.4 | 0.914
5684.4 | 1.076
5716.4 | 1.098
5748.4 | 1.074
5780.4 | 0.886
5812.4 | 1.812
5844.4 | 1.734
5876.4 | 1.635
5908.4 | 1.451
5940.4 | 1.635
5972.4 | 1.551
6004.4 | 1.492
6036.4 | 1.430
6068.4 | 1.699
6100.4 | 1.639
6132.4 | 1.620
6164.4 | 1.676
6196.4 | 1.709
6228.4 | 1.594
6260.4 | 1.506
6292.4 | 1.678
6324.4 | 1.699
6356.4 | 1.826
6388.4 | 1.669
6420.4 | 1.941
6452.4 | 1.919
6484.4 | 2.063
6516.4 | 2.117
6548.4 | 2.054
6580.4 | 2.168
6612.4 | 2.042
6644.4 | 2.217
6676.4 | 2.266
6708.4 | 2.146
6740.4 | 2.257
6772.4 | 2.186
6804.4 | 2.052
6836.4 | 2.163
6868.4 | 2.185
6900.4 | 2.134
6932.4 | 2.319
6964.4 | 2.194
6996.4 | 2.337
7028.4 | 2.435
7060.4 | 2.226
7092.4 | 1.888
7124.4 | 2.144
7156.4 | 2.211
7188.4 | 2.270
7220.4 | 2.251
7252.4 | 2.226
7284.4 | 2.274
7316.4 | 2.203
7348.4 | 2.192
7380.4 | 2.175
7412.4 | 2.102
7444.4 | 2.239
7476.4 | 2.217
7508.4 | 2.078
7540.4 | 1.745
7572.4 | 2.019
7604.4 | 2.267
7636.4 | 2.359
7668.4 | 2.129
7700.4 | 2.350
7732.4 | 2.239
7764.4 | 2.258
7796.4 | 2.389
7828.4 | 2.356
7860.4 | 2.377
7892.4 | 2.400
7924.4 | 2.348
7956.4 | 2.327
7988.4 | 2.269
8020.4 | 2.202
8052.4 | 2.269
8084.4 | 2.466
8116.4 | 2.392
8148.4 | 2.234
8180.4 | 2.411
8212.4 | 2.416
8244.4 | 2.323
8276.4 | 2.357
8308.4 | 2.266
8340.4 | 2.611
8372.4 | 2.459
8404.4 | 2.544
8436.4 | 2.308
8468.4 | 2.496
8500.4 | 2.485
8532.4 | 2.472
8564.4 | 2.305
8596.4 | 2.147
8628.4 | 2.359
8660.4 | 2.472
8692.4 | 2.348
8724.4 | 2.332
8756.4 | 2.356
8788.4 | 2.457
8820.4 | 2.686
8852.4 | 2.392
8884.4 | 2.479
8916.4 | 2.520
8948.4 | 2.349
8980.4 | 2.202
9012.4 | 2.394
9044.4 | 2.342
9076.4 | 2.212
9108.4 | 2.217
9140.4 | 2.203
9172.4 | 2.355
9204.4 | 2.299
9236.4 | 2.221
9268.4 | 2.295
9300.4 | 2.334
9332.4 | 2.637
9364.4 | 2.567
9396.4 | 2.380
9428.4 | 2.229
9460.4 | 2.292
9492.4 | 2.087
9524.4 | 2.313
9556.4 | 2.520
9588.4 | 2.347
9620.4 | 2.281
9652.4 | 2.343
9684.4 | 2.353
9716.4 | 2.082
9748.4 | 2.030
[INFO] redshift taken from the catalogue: 0.46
